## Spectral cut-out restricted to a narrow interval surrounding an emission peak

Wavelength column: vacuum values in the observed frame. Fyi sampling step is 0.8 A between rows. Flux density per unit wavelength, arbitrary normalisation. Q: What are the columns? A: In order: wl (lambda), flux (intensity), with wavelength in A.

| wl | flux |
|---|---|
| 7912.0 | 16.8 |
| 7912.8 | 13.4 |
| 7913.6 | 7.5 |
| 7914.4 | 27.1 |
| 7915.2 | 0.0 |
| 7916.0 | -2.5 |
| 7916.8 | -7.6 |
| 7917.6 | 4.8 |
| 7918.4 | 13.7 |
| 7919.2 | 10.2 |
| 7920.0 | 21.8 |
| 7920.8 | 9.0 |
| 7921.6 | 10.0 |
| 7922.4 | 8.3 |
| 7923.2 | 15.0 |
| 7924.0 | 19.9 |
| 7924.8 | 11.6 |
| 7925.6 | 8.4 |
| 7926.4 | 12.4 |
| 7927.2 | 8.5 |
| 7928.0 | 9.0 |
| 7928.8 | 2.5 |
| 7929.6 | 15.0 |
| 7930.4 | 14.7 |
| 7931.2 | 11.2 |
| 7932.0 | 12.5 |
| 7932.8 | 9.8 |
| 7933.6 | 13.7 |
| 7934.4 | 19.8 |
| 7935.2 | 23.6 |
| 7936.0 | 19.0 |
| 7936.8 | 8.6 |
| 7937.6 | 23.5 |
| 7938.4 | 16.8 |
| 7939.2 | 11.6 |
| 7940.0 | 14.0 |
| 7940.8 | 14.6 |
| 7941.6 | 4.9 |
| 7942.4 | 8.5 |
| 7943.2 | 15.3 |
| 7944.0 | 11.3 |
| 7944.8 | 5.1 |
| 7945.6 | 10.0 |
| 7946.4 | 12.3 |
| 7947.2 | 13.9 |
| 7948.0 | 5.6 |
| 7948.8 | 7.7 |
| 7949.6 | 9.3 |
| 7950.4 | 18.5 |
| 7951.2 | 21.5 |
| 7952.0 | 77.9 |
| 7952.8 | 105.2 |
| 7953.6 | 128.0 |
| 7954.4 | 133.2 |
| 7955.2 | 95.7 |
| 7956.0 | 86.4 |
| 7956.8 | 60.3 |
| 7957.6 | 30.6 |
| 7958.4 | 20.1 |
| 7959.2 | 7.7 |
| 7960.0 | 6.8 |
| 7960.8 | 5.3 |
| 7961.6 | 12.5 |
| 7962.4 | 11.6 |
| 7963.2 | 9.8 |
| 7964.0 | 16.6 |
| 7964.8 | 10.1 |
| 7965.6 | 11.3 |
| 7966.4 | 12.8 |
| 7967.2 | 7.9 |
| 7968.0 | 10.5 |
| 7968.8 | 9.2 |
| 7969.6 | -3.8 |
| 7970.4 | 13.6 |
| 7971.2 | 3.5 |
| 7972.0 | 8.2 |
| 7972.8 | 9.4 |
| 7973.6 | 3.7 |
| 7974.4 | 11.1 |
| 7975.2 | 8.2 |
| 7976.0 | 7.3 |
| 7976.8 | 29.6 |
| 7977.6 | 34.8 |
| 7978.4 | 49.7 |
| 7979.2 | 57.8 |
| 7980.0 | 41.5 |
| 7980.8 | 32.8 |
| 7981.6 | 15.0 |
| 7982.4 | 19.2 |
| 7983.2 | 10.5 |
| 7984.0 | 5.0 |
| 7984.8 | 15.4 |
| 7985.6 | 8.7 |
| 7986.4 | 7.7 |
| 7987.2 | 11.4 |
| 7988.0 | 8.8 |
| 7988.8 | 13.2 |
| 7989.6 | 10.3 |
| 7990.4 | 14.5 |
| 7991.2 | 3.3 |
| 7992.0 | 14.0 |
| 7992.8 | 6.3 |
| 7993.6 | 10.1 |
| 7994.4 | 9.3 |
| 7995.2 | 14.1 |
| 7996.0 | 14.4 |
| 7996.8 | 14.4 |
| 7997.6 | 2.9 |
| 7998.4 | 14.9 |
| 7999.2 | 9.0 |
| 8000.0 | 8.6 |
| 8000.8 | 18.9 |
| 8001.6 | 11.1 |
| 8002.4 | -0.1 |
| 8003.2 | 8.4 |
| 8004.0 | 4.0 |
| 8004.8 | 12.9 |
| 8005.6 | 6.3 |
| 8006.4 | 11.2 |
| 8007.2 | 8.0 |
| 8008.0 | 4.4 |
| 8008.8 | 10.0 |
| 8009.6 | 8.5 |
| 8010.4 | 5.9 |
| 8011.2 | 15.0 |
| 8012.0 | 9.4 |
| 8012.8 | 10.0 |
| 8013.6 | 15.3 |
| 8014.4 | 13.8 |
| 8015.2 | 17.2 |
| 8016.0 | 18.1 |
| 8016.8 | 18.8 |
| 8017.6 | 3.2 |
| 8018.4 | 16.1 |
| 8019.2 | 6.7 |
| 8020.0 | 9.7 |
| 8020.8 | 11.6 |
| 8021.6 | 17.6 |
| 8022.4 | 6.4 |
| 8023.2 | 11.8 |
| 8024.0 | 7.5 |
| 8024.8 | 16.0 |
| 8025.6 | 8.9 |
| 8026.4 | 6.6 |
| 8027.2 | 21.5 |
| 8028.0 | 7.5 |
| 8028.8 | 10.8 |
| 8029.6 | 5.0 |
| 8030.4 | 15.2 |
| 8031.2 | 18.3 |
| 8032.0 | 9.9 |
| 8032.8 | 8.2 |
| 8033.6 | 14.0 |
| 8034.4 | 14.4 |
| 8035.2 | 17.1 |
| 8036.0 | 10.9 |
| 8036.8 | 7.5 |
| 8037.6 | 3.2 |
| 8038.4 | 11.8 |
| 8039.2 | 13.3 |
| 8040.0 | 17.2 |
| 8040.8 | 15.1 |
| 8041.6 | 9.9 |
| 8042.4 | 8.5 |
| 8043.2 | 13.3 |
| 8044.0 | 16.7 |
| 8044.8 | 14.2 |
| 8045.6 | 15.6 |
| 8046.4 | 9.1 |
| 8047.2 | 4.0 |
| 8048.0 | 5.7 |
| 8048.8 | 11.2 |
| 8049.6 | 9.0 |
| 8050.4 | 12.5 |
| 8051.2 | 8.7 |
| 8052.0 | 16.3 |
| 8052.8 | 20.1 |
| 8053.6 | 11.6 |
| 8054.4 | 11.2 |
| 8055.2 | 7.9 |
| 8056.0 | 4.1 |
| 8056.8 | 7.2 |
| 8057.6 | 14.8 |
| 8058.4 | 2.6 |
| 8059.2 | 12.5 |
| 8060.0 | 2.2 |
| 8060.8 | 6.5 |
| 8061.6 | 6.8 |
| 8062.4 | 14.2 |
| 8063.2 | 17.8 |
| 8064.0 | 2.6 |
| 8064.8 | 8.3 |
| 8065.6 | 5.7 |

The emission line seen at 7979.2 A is [N II]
